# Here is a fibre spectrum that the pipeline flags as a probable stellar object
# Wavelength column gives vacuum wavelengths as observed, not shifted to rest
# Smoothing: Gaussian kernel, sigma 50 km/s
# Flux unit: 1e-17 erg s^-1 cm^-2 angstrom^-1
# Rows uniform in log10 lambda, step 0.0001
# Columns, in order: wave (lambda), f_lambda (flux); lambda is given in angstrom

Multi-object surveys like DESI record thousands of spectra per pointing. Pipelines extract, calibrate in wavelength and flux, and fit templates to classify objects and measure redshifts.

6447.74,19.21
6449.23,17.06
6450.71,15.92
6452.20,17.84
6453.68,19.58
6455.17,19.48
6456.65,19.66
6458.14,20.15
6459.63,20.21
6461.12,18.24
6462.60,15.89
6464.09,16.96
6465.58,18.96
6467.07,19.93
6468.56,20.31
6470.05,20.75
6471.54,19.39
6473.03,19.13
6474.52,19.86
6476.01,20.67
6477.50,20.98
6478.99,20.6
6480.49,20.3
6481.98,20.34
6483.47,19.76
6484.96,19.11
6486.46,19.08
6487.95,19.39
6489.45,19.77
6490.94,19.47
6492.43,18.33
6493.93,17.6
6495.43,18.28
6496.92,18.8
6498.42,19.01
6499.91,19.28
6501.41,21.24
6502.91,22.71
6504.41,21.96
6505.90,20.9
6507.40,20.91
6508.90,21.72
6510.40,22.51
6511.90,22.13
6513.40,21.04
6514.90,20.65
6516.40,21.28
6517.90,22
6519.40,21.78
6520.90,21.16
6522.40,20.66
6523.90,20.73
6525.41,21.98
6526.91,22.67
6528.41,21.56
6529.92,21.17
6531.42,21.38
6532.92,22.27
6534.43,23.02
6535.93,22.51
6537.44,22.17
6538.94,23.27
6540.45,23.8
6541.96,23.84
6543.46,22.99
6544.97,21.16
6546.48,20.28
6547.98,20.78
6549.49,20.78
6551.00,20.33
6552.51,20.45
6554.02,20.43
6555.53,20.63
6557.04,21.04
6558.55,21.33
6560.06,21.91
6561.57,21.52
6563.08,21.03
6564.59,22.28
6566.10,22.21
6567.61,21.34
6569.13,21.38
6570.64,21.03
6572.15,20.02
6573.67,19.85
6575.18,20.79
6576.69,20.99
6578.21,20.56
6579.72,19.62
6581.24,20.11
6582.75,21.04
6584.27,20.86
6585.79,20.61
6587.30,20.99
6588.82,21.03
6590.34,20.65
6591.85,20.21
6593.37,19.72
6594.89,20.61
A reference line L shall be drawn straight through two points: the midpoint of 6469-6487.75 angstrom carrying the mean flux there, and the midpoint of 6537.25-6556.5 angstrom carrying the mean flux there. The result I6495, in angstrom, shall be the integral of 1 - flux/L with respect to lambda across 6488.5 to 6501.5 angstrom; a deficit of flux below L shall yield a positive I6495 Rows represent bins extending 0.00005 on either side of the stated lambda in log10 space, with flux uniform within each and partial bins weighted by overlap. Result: 0.9 angstrom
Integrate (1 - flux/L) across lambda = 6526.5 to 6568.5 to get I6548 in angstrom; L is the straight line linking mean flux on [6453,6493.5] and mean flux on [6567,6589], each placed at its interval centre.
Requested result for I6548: -2.9 angstrom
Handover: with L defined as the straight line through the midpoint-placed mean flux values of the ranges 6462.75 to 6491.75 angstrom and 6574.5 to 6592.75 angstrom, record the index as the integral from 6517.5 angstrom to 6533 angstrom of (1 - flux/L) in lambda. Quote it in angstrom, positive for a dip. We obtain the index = -1.1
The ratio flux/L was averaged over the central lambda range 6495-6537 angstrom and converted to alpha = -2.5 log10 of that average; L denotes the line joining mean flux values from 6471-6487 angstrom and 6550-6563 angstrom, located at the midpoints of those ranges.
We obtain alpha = -0.04 mag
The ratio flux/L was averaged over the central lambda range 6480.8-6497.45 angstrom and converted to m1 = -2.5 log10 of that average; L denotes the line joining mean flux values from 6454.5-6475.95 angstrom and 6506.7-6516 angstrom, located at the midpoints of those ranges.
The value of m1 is 0.07 mag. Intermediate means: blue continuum 19.3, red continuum 21.5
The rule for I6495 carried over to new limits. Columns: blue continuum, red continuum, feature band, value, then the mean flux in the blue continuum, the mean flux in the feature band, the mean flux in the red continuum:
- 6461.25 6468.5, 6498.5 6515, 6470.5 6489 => -0.6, 18.2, 19.9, 21.3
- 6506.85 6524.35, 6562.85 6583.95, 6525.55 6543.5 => -1.1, 21.4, 22.5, 20.9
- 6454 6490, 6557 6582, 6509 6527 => -1.1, 19.5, 21.5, 21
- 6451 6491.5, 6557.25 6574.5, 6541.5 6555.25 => -0.2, 19.4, 21.2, 21.3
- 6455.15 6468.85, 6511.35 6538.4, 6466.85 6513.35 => 0.0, 18.9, 20.2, 21.7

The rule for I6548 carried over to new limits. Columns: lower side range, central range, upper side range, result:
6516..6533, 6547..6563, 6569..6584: 0.02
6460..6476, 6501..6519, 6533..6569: -1.07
